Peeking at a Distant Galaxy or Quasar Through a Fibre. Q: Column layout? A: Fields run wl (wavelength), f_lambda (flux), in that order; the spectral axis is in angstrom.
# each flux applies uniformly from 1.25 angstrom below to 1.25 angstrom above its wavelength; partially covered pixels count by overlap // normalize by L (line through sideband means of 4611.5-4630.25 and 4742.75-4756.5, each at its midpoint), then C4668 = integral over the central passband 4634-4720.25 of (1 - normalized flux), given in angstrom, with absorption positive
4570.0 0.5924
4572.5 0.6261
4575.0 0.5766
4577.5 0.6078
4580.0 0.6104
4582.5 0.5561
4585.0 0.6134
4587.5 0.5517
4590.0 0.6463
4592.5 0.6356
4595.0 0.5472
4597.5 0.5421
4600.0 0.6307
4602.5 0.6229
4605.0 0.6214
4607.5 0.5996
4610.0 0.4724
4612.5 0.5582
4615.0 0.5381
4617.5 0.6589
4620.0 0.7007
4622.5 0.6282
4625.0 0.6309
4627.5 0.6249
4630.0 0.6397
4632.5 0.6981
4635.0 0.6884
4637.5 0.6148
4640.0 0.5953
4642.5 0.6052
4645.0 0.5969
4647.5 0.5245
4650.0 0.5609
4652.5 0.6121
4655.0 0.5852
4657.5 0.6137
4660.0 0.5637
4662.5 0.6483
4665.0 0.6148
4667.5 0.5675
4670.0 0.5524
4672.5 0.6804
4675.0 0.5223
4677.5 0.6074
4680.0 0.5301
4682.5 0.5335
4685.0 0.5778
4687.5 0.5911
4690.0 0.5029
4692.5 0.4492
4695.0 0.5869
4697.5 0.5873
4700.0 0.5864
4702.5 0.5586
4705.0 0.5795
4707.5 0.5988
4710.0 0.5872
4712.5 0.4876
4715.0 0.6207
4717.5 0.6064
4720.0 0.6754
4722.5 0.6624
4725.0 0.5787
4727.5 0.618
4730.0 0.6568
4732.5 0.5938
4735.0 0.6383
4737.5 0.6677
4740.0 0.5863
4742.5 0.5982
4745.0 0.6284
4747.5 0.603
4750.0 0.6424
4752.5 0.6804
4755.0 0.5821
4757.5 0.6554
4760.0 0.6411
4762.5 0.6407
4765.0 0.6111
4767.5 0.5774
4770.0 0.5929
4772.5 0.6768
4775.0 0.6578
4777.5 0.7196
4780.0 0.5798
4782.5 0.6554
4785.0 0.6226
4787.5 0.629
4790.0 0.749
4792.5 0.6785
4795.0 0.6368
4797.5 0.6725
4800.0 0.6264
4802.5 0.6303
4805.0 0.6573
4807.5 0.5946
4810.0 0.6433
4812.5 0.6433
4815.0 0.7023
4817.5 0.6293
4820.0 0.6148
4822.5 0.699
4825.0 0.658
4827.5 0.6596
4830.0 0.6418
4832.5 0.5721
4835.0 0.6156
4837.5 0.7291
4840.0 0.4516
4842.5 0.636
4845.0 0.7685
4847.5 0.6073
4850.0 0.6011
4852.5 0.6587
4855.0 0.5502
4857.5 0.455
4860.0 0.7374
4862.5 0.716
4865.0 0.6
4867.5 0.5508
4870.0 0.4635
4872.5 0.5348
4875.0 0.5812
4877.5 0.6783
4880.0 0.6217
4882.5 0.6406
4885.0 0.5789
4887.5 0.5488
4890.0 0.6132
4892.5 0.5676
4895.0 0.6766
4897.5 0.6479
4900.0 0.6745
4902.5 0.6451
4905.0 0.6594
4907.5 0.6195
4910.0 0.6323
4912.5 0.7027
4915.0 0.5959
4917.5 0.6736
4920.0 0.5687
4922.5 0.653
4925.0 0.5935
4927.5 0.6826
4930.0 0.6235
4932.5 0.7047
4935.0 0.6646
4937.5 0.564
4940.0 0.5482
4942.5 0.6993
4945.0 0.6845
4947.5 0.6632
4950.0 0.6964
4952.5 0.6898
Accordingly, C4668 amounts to 5.8 angstrom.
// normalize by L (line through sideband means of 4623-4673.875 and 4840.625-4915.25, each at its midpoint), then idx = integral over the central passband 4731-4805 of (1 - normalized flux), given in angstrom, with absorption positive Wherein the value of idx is -2.8 angstrom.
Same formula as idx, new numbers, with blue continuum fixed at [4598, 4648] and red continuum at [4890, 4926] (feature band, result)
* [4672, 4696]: 2.5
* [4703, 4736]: 0.7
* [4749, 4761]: -0.3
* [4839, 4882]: 2.0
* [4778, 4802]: -1.0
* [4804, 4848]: -0.8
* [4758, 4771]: 0.2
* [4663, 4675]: 0.4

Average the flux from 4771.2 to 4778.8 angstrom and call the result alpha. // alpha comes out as 0.683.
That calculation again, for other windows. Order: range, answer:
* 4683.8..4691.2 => 0.557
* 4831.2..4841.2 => 0.593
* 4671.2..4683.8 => 0.575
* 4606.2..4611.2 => 0.537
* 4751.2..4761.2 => 0.64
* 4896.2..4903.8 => 0.656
